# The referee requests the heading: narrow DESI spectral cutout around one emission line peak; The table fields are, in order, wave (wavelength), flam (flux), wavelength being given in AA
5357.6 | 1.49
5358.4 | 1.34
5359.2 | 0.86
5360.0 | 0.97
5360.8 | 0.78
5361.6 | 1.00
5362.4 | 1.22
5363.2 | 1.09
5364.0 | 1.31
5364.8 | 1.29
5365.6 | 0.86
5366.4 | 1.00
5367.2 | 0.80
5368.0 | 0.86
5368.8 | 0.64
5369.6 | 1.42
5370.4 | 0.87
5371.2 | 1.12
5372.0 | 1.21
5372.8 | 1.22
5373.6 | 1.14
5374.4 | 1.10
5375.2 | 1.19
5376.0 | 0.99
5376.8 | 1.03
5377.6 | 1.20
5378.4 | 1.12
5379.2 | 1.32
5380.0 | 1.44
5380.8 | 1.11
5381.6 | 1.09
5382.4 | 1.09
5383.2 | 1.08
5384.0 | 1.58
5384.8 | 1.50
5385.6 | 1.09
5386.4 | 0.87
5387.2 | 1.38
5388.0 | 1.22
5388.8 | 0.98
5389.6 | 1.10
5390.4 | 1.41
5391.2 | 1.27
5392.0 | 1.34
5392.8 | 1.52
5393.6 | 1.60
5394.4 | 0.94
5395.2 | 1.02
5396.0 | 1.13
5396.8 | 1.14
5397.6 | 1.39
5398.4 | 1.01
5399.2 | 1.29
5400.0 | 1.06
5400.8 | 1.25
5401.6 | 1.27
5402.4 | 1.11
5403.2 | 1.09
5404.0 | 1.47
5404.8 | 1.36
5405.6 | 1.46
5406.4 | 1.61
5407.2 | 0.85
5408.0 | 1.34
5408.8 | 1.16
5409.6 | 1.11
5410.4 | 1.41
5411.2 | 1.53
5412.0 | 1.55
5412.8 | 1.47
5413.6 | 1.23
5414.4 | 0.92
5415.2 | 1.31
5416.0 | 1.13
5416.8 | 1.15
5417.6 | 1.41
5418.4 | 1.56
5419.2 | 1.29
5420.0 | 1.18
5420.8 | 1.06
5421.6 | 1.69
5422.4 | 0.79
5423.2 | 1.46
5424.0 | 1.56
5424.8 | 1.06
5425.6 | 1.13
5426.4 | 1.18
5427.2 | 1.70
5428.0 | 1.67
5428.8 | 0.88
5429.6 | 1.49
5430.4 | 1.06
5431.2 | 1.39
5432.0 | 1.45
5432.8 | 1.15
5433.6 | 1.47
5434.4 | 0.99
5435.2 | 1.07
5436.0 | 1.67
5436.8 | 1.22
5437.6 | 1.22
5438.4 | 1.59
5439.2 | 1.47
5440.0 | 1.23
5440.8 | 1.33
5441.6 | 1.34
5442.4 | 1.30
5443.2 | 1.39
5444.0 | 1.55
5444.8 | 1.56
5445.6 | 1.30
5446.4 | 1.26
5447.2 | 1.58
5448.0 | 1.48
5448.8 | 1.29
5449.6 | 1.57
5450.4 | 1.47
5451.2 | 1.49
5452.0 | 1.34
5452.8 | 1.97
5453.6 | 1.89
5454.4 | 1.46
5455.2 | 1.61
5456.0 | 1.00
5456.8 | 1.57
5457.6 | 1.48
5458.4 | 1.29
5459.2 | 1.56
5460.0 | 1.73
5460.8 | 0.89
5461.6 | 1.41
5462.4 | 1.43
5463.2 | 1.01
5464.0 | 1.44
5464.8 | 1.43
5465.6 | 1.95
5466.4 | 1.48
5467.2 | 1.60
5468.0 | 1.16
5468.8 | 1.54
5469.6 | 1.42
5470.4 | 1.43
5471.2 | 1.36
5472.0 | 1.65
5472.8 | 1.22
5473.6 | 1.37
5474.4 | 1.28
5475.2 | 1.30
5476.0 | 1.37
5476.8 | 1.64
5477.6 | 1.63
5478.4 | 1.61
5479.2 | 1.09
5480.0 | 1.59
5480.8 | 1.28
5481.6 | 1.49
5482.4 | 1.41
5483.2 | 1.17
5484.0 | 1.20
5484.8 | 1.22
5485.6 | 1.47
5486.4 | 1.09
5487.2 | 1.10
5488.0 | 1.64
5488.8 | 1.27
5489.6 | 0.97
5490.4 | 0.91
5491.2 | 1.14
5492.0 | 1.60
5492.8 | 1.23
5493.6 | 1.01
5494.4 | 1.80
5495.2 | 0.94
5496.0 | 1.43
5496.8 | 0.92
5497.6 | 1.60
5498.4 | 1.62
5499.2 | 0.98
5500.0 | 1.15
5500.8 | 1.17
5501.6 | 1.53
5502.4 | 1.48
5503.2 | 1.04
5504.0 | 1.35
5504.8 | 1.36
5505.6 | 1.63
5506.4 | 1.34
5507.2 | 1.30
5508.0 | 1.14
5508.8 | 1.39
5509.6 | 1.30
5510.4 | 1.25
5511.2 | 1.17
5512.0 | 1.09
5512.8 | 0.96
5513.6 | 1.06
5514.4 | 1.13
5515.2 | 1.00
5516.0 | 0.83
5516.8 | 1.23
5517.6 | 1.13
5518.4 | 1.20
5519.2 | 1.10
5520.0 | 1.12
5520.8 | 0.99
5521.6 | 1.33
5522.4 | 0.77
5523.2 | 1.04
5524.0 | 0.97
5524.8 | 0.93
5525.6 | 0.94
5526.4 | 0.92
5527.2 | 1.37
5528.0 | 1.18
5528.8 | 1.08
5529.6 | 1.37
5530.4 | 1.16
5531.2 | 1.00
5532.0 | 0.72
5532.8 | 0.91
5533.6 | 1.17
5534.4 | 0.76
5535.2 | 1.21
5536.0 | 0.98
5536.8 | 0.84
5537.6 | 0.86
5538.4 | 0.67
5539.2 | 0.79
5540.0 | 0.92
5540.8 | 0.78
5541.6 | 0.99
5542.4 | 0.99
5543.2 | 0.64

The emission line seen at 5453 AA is C III] 1909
